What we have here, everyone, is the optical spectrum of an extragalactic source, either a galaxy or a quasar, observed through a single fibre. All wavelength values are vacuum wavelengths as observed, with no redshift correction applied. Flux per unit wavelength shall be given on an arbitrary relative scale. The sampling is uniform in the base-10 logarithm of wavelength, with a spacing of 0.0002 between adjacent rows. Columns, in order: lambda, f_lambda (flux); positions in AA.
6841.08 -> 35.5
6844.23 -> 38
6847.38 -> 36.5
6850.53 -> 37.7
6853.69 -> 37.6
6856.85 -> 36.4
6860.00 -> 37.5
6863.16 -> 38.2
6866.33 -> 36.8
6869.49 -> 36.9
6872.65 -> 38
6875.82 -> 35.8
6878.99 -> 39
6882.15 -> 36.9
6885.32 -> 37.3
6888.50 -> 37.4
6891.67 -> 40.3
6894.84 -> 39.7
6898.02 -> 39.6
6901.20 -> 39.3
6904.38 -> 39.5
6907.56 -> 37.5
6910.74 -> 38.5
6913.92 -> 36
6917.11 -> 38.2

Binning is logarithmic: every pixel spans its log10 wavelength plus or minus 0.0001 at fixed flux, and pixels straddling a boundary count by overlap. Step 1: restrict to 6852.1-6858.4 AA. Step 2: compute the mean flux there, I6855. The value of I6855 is 37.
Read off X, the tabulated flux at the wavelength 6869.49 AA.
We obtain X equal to 36.9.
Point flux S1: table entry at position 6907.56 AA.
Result 37.5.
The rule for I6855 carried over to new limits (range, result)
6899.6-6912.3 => 38.7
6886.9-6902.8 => 39.2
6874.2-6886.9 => 37.3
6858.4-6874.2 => 37.5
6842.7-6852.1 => 37.4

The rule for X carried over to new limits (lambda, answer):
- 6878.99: 39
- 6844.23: 38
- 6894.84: 39.7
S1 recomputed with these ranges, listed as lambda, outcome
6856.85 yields 36.4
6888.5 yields 37.4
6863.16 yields 38.2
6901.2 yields 39.3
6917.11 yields 38.2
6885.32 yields 37.3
